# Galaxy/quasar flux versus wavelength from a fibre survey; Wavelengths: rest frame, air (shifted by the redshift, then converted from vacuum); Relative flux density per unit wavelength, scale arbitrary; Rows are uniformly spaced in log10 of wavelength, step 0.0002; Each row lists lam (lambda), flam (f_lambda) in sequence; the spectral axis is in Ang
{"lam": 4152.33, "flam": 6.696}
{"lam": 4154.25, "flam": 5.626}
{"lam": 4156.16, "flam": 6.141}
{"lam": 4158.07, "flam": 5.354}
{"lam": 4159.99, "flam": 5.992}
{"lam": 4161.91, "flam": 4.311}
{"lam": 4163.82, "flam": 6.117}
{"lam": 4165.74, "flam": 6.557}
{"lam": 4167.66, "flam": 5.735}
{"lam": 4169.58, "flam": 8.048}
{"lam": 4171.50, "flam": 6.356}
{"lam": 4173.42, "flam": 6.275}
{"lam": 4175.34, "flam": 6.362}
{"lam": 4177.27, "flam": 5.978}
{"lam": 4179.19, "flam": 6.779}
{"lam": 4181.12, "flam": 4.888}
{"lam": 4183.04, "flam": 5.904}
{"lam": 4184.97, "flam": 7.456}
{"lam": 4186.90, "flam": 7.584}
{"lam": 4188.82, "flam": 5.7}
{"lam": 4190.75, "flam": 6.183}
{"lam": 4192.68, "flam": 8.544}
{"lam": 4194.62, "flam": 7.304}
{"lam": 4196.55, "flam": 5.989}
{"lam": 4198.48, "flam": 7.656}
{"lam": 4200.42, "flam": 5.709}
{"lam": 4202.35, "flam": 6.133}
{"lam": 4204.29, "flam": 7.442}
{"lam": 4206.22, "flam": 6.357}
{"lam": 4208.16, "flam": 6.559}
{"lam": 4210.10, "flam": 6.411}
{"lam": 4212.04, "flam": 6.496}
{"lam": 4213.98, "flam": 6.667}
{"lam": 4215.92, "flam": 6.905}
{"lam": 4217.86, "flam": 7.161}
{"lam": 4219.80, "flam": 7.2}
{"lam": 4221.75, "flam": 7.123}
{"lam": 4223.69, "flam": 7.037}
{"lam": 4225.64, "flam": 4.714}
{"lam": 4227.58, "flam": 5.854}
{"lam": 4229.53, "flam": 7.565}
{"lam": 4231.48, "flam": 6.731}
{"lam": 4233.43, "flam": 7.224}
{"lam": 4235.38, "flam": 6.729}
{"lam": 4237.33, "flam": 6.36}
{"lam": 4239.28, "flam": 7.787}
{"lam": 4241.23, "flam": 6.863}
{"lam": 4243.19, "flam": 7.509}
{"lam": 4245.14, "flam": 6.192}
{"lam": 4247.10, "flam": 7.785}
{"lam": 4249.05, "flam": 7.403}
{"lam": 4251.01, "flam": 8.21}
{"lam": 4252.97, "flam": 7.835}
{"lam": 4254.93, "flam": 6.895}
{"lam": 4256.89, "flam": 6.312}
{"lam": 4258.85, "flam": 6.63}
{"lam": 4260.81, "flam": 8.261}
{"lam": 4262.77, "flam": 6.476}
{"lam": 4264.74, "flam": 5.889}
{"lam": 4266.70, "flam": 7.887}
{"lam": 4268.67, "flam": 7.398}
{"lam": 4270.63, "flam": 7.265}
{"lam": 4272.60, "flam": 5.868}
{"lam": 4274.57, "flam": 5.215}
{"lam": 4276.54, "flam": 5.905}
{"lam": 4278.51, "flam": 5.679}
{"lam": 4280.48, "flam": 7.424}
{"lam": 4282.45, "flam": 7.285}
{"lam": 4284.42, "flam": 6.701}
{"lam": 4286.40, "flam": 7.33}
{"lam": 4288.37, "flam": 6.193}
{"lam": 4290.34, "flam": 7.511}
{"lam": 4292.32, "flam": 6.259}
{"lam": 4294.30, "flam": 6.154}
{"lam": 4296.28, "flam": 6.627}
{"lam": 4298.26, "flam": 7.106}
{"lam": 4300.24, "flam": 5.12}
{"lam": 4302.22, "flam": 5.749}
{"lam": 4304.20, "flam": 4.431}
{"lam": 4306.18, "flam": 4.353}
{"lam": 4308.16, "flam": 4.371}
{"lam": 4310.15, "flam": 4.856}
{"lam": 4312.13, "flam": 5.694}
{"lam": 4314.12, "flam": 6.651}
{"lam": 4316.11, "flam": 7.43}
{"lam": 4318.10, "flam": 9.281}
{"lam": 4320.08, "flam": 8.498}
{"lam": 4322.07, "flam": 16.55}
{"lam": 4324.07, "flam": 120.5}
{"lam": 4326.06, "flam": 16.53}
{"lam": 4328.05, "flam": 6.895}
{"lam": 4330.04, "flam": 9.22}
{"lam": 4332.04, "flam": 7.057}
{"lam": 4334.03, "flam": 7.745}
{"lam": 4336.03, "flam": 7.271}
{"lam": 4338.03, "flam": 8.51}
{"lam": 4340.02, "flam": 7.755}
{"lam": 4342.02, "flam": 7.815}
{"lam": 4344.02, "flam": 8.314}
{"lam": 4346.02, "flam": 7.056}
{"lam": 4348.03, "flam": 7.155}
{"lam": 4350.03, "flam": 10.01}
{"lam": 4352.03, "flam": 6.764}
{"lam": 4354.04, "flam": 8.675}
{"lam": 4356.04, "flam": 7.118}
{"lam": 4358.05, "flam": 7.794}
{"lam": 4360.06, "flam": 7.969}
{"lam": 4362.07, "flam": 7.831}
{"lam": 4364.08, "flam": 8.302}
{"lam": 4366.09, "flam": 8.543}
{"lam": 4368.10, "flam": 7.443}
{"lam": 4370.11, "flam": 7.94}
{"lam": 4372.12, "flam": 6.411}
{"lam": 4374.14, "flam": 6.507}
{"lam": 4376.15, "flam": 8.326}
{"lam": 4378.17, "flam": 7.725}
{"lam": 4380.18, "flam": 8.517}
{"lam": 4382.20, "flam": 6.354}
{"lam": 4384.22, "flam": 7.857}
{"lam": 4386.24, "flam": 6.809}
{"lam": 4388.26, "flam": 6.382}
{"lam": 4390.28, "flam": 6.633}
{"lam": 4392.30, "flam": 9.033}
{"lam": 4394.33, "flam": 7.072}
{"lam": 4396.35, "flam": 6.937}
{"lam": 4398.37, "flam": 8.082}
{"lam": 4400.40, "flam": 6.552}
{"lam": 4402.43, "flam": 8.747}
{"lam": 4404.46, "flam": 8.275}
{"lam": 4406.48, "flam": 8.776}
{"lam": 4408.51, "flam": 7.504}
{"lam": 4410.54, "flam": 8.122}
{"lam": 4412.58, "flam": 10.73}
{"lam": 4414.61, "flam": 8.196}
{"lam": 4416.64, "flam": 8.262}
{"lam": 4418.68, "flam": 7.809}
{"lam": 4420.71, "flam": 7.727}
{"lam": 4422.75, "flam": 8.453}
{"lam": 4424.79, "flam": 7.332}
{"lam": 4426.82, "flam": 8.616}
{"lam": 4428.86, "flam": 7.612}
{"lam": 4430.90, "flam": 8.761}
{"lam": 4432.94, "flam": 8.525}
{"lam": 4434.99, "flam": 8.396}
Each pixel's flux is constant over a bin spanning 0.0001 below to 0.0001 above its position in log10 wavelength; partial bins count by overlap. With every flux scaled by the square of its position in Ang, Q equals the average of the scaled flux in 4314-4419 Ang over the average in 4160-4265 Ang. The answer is 1.64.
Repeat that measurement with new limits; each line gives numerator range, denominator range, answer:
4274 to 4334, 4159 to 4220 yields 1.78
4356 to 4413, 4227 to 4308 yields 1.22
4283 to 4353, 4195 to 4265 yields 1.63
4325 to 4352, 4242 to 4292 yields 1.31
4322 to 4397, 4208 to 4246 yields 1.72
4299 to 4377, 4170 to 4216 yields 1.72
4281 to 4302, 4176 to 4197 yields 1.06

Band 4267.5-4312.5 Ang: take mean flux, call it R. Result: 6.12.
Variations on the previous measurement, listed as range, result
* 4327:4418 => 7.81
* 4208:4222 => 6.81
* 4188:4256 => 6.87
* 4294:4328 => 14.1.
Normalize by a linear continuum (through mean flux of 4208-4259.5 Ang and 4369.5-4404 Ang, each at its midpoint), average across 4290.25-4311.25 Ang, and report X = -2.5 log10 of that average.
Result 0.26 mag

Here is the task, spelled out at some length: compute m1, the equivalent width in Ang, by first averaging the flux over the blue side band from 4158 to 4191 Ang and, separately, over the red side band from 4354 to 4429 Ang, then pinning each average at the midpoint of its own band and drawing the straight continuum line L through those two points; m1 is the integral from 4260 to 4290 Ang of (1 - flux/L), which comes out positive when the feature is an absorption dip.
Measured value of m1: 1.0 Ang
